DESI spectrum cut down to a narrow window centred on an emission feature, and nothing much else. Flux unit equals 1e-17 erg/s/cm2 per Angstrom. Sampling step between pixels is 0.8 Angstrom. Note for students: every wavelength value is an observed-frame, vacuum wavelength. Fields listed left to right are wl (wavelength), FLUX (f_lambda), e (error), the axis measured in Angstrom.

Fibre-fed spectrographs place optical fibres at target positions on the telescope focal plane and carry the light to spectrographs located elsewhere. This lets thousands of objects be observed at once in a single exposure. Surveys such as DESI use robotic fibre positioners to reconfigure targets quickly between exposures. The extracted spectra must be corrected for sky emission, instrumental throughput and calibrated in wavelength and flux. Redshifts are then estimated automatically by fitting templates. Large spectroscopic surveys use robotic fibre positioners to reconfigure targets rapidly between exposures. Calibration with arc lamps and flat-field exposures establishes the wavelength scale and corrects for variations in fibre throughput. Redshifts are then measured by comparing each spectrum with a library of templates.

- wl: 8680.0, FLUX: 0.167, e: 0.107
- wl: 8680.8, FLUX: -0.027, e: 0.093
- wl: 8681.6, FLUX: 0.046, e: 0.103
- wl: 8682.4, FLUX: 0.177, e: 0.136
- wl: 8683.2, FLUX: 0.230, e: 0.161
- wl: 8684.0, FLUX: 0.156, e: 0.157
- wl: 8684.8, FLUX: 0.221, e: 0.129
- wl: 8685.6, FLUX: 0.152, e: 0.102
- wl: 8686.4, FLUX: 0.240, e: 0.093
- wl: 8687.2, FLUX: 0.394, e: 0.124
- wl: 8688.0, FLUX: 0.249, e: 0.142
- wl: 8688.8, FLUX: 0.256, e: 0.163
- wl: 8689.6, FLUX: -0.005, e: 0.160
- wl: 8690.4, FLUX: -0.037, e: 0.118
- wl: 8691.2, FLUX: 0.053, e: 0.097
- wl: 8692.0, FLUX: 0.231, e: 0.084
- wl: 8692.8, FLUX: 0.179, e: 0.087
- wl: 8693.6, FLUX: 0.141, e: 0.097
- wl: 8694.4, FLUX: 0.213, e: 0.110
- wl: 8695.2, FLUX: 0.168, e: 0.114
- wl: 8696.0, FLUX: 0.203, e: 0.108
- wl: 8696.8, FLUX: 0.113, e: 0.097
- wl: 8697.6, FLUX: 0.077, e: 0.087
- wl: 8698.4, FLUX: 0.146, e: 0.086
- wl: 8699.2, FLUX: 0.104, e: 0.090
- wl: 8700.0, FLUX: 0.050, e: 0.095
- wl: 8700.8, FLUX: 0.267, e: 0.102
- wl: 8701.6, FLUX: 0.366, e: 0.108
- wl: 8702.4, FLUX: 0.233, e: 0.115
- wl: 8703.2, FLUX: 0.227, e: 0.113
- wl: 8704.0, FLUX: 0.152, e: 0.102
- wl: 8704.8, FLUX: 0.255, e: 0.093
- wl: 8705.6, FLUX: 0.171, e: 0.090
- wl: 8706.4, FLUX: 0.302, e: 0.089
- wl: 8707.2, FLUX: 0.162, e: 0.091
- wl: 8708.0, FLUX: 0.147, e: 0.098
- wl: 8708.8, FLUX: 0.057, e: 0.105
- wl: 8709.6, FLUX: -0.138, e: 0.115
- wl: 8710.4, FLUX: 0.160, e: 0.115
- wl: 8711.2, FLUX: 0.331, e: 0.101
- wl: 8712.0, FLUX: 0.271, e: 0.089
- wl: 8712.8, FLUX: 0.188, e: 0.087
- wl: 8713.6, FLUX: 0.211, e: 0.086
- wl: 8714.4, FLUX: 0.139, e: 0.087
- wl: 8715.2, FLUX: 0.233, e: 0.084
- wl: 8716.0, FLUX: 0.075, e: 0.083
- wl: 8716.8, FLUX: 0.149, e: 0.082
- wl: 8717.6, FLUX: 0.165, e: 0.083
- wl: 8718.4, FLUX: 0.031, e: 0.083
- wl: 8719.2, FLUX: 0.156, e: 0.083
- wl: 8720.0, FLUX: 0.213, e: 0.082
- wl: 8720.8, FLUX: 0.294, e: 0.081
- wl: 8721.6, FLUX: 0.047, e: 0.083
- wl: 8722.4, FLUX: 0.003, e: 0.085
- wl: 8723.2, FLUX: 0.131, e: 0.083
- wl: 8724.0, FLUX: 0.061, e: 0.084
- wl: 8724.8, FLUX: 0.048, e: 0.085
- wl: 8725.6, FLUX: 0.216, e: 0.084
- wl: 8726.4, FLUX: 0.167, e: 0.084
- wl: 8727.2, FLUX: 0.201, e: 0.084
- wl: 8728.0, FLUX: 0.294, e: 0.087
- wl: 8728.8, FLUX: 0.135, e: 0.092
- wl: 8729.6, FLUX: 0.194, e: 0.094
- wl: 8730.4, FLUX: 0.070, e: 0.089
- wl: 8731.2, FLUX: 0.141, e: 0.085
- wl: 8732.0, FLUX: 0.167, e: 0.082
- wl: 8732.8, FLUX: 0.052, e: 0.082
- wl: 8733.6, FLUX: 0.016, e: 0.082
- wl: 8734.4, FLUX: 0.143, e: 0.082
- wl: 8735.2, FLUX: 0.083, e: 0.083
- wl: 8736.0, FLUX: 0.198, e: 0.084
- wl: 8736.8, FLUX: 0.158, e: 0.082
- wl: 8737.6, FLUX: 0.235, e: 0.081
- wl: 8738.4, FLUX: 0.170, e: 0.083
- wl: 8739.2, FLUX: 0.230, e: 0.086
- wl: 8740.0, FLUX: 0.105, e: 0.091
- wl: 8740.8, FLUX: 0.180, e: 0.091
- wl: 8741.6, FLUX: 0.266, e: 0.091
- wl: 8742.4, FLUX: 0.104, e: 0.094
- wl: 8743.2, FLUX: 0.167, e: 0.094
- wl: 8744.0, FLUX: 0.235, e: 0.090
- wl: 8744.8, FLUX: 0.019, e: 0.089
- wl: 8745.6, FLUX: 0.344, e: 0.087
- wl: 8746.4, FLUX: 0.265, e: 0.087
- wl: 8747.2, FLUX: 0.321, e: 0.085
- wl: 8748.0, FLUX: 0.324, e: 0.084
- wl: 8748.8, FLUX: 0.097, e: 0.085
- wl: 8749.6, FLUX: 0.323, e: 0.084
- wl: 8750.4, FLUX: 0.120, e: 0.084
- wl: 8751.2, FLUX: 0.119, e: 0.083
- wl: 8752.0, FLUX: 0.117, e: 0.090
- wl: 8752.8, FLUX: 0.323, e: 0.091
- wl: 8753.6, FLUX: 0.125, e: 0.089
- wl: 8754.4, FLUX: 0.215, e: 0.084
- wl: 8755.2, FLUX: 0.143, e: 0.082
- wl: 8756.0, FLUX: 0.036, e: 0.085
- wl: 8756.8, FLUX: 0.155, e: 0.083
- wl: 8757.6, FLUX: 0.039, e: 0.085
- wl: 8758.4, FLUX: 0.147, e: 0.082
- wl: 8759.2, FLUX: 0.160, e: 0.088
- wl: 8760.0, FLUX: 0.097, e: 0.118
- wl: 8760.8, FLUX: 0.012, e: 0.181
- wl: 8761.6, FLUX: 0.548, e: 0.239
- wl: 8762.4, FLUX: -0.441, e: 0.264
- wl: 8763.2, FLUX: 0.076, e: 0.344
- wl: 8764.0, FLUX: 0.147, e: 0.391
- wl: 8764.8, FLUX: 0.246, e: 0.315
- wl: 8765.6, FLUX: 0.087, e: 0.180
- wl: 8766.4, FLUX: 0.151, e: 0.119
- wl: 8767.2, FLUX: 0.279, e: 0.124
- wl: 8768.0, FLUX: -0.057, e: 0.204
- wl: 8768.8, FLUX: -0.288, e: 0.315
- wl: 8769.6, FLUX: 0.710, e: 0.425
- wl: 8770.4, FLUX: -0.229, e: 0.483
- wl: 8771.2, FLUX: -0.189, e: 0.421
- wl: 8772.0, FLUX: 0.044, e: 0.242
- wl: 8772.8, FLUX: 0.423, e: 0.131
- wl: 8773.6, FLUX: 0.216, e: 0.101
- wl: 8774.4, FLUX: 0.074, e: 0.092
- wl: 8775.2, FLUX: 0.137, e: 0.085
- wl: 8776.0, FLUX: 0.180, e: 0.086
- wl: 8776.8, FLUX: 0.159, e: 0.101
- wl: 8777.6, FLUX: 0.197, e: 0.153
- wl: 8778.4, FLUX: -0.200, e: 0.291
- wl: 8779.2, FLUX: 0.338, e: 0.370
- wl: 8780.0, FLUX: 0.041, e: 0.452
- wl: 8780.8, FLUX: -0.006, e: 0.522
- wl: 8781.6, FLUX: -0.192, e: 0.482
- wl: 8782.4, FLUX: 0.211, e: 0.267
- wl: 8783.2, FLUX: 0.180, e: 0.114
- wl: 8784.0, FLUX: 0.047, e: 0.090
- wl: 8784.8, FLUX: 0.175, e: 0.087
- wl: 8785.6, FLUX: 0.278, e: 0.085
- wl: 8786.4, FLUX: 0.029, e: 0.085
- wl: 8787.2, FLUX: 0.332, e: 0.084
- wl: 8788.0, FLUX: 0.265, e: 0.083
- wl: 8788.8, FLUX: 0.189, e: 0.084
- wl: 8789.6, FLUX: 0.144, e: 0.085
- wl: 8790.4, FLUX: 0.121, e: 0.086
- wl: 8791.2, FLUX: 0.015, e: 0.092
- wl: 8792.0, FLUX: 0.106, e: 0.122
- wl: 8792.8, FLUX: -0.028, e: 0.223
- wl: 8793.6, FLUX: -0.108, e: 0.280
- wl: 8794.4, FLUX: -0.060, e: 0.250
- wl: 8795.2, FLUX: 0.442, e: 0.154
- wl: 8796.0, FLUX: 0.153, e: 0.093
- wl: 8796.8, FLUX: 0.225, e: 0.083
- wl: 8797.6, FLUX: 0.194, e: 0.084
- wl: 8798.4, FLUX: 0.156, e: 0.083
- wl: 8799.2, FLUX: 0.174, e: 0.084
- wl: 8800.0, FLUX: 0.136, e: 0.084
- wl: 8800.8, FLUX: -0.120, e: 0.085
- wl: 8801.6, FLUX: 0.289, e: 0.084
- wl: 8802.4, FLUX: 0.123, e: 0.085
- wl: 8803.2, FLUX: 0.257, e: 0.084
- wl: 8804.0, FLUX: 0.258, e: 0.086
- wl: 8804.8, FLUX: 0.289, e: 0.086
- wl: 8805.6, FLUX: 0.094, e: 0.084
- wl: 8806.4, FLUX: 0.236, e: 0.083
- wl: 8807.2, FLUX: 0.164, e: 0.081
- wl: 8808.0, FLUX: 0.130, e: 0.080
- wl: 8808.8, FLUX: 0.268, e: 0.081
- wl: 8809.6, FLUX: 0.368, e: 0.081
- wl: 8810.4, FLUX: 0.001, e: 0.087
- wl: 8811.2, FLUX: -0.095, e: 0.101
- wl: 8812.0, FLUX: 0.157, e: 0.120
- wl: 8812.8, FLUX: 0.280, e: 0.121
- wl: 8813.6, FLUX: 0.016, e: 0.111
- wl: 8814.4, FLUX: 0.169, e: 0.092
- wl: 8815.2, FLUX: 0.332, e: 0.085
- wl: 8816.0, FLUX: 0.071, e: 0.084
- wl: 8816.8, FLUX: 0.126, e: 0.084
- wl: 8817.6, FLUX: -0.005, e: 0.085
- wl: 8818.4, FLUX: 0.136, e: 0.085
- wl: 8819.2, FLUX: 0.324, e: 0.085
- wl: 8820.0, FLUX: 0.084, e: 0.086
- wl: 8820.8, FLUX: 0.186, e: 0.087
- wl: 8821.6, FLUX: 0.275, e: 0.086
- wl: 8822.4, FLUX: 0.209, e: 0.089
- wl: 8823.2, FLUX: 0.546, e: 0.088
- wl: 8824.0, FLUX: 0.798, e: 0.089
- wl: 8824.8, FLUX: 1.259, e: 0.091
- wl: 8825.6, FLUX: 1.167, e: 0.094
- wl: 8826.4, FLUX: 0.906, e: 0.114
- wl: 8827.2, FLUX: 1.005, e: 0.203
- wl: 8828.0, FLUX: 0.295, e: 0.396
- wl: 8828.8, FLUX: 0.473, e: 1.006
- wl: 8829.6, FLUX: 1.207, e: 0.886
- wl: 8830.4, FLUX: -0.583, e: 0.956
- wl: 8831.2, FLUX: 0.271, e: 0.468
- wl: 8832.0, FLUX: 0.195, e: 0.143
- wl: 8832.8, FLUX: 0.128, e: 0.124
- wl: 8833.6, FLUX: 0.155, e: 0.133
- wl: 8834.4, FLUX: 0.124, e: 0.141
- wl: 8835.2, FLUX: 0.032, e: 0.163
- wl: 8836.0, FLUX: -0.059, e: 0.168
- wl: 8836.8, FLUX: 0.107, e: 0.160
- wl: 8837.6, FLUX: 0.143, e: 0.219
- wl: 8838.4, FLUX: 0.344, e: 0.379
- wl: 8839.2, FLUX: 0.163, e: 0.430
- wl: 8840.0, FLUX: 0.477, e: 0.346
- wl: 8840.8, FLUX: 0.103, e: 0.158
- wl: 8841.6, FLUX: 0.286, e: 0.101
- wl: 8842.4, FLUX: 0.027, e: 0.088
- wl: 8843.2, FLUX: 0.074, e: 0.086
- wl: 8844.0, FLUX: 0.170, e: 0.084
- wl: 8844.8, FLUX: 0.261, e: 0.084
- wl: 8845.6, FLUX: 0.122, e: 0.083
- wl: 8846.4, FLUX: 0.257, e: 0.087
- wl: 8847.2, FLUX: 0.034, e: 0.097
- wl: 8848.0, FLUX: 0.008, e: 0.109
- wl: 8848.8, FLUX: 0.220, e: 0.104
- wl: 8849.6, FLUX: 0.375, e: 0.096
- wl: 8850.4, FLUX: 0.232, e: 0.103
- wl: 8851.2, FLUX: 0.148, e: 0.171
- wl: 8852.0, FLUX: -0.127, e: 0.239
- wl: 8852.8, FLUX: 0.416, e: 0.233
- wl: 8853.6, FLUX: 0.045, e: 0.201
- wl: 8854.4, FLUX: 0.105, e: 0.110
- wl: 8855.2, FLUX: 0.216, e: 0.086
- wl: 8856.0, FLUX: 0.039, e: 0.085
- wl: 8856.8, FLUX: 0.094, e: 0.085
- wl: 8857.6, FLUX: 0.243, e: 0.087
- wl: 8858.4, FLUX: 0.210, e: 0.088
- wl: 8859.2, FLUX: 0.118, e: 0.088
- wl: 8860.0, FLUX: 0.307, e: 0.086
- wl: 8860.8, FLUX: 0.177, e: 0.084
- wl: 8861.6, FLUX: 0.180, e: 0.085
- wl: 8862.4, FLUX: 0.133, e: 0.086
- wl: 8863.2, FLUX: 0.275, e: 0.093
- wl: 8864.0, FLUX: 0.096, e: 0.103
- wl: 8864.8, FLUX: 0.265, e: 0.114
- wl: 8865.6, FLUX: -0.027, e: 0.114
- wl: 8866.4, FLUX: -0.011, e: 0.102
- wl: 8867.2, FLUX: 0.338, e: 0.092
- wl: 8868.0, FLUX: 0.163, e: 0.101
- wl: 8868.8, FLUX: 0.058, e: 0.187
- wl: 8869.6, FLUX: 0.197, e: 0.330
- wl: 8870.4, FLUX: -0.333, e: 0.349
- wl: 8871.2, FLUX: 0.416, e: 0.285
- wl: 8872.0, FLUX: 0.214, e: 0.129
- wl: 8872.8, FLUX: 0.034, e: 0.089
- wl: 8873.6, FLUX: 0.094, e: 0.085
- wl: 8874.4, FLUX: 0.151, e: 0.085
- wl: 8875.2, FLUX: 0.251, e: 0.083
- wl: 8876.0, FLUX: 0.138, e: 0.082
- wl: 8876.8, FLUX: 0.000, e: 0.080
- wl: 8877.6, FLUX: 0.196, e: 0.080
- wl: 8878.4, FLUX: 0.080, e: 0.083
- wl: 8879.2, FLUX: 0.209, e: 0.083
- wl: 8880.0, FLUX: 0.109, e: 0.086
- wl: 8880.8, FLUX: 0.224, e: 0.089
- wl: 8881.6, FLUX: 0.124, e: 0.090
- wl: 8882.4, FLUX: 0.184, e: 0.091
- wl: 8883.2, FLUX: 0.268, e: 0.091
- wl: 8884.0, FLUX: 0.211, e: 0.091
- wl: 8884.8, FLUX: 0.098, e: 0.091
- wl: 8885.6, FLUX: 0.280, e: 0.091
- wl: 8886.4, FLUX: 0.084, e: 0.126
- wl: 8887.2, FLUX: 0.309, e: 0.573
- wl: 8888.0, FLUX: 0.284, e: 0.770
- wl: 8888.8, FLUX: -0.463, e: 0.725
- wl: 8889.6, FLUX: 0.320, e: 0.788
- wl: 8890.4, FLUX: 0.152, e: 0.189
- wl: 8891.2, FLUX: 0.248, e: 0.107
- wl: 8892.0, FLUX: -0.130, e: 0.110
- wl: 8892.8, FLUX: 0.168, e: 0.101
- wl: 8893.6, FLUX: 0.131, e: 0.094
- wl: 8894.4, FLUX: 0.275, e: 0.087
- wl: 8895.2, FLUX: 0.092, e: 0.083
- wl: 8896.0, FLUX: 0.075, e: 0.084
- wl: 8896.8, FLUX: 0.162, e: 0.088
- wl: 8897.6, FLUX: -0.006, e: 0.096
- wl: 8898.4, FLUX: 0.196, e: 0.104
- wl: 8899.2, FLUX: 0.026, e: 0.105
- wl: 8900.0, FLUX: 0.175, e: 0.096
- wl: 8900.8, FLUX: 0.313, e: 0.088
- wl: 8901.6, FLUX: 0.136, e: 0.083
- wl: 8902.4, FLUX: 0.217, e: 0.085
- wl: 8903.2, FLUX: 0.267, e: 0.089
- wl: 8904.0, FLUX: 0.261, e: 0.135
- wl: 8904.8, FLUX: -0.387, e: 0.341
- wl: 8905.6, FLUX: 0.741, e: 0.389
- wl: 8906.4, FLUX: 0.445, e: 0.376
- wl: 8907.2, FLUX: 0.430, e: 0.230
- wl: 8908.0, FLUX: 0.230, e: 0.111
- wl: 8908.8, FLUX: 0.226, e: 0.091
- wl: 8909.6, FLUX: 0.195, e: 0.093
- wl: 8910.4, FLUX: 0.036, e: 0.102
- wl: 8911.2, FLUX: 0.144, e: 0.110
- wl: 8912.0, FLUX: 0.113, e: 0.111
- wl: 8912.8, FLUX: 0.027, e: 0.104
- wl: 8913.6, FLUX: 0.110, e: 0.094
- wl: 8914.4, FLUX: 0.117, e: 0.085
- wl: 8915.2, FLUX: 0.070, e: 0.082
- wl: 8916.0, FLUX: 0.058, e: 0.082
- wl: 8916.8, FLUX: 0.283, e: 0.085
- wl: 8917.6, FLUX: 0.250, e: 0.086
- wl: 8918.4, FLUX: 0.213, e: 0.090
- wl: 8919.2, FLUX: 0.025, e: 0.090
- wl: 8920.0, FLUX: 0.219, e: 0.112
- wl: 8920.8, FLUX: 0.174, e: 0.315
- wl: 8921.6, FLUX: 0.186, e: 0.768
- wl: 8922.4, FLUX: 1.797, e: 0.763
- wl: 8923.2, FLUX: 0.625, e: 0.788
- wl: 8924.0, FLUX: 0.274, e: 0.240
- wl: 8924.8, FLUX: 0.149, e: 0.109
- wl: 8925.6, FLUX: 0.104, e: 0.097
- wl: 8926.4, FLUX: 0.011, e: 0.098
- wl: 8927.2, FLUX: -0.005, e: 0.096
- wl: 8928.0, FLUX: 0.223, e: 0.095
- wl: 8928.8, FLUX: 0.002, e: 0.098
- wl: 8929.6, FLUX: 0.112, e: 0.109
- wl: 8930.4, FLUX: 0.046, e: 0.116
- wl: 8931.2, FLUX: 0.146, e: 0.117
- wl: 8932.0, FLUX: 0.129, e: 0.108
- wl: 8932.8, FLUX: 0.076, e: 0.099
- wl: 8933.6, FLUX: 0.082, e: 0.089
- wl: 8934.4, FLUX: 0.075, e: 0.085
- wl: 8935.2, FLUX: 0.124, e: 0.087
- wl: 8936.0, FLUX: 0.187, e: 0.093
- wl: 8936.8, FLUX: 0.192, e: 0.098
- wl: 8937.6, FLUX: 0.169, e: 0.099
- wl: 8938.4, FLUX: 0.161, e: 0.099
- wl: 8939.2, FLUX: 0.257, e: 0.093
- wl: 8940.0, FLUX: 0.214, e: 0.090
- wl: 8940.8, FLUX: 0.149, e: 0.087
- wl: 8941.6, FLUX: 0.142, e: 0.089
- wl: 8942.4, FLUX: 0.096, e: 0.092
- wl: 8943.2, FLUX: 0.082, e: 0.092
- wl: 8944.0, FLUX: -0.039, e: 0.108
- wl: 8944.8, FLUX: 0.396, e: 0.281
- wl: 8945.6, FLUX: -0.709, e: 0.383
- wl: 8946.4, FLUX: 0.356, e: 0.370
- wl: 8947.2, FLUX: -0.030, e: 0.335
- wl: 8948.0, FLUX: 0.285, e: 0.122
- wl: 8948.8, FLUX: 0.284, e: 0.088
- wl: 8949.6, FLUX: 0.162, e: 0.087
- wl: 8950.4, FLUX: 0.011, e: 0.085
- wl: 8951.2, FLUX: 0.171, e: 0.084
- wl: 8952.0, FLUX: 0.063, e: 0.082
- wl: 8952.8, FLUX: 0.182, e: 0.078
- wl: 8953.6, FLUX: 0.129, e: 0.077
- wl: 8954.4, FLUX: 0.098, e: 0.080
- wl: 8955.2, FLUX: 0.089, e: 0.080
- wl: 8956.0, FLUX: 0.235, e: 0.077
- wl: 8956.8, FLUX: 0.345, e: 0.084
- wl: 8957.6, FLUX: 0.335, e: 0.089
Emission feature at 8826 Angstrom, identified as Hbeta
